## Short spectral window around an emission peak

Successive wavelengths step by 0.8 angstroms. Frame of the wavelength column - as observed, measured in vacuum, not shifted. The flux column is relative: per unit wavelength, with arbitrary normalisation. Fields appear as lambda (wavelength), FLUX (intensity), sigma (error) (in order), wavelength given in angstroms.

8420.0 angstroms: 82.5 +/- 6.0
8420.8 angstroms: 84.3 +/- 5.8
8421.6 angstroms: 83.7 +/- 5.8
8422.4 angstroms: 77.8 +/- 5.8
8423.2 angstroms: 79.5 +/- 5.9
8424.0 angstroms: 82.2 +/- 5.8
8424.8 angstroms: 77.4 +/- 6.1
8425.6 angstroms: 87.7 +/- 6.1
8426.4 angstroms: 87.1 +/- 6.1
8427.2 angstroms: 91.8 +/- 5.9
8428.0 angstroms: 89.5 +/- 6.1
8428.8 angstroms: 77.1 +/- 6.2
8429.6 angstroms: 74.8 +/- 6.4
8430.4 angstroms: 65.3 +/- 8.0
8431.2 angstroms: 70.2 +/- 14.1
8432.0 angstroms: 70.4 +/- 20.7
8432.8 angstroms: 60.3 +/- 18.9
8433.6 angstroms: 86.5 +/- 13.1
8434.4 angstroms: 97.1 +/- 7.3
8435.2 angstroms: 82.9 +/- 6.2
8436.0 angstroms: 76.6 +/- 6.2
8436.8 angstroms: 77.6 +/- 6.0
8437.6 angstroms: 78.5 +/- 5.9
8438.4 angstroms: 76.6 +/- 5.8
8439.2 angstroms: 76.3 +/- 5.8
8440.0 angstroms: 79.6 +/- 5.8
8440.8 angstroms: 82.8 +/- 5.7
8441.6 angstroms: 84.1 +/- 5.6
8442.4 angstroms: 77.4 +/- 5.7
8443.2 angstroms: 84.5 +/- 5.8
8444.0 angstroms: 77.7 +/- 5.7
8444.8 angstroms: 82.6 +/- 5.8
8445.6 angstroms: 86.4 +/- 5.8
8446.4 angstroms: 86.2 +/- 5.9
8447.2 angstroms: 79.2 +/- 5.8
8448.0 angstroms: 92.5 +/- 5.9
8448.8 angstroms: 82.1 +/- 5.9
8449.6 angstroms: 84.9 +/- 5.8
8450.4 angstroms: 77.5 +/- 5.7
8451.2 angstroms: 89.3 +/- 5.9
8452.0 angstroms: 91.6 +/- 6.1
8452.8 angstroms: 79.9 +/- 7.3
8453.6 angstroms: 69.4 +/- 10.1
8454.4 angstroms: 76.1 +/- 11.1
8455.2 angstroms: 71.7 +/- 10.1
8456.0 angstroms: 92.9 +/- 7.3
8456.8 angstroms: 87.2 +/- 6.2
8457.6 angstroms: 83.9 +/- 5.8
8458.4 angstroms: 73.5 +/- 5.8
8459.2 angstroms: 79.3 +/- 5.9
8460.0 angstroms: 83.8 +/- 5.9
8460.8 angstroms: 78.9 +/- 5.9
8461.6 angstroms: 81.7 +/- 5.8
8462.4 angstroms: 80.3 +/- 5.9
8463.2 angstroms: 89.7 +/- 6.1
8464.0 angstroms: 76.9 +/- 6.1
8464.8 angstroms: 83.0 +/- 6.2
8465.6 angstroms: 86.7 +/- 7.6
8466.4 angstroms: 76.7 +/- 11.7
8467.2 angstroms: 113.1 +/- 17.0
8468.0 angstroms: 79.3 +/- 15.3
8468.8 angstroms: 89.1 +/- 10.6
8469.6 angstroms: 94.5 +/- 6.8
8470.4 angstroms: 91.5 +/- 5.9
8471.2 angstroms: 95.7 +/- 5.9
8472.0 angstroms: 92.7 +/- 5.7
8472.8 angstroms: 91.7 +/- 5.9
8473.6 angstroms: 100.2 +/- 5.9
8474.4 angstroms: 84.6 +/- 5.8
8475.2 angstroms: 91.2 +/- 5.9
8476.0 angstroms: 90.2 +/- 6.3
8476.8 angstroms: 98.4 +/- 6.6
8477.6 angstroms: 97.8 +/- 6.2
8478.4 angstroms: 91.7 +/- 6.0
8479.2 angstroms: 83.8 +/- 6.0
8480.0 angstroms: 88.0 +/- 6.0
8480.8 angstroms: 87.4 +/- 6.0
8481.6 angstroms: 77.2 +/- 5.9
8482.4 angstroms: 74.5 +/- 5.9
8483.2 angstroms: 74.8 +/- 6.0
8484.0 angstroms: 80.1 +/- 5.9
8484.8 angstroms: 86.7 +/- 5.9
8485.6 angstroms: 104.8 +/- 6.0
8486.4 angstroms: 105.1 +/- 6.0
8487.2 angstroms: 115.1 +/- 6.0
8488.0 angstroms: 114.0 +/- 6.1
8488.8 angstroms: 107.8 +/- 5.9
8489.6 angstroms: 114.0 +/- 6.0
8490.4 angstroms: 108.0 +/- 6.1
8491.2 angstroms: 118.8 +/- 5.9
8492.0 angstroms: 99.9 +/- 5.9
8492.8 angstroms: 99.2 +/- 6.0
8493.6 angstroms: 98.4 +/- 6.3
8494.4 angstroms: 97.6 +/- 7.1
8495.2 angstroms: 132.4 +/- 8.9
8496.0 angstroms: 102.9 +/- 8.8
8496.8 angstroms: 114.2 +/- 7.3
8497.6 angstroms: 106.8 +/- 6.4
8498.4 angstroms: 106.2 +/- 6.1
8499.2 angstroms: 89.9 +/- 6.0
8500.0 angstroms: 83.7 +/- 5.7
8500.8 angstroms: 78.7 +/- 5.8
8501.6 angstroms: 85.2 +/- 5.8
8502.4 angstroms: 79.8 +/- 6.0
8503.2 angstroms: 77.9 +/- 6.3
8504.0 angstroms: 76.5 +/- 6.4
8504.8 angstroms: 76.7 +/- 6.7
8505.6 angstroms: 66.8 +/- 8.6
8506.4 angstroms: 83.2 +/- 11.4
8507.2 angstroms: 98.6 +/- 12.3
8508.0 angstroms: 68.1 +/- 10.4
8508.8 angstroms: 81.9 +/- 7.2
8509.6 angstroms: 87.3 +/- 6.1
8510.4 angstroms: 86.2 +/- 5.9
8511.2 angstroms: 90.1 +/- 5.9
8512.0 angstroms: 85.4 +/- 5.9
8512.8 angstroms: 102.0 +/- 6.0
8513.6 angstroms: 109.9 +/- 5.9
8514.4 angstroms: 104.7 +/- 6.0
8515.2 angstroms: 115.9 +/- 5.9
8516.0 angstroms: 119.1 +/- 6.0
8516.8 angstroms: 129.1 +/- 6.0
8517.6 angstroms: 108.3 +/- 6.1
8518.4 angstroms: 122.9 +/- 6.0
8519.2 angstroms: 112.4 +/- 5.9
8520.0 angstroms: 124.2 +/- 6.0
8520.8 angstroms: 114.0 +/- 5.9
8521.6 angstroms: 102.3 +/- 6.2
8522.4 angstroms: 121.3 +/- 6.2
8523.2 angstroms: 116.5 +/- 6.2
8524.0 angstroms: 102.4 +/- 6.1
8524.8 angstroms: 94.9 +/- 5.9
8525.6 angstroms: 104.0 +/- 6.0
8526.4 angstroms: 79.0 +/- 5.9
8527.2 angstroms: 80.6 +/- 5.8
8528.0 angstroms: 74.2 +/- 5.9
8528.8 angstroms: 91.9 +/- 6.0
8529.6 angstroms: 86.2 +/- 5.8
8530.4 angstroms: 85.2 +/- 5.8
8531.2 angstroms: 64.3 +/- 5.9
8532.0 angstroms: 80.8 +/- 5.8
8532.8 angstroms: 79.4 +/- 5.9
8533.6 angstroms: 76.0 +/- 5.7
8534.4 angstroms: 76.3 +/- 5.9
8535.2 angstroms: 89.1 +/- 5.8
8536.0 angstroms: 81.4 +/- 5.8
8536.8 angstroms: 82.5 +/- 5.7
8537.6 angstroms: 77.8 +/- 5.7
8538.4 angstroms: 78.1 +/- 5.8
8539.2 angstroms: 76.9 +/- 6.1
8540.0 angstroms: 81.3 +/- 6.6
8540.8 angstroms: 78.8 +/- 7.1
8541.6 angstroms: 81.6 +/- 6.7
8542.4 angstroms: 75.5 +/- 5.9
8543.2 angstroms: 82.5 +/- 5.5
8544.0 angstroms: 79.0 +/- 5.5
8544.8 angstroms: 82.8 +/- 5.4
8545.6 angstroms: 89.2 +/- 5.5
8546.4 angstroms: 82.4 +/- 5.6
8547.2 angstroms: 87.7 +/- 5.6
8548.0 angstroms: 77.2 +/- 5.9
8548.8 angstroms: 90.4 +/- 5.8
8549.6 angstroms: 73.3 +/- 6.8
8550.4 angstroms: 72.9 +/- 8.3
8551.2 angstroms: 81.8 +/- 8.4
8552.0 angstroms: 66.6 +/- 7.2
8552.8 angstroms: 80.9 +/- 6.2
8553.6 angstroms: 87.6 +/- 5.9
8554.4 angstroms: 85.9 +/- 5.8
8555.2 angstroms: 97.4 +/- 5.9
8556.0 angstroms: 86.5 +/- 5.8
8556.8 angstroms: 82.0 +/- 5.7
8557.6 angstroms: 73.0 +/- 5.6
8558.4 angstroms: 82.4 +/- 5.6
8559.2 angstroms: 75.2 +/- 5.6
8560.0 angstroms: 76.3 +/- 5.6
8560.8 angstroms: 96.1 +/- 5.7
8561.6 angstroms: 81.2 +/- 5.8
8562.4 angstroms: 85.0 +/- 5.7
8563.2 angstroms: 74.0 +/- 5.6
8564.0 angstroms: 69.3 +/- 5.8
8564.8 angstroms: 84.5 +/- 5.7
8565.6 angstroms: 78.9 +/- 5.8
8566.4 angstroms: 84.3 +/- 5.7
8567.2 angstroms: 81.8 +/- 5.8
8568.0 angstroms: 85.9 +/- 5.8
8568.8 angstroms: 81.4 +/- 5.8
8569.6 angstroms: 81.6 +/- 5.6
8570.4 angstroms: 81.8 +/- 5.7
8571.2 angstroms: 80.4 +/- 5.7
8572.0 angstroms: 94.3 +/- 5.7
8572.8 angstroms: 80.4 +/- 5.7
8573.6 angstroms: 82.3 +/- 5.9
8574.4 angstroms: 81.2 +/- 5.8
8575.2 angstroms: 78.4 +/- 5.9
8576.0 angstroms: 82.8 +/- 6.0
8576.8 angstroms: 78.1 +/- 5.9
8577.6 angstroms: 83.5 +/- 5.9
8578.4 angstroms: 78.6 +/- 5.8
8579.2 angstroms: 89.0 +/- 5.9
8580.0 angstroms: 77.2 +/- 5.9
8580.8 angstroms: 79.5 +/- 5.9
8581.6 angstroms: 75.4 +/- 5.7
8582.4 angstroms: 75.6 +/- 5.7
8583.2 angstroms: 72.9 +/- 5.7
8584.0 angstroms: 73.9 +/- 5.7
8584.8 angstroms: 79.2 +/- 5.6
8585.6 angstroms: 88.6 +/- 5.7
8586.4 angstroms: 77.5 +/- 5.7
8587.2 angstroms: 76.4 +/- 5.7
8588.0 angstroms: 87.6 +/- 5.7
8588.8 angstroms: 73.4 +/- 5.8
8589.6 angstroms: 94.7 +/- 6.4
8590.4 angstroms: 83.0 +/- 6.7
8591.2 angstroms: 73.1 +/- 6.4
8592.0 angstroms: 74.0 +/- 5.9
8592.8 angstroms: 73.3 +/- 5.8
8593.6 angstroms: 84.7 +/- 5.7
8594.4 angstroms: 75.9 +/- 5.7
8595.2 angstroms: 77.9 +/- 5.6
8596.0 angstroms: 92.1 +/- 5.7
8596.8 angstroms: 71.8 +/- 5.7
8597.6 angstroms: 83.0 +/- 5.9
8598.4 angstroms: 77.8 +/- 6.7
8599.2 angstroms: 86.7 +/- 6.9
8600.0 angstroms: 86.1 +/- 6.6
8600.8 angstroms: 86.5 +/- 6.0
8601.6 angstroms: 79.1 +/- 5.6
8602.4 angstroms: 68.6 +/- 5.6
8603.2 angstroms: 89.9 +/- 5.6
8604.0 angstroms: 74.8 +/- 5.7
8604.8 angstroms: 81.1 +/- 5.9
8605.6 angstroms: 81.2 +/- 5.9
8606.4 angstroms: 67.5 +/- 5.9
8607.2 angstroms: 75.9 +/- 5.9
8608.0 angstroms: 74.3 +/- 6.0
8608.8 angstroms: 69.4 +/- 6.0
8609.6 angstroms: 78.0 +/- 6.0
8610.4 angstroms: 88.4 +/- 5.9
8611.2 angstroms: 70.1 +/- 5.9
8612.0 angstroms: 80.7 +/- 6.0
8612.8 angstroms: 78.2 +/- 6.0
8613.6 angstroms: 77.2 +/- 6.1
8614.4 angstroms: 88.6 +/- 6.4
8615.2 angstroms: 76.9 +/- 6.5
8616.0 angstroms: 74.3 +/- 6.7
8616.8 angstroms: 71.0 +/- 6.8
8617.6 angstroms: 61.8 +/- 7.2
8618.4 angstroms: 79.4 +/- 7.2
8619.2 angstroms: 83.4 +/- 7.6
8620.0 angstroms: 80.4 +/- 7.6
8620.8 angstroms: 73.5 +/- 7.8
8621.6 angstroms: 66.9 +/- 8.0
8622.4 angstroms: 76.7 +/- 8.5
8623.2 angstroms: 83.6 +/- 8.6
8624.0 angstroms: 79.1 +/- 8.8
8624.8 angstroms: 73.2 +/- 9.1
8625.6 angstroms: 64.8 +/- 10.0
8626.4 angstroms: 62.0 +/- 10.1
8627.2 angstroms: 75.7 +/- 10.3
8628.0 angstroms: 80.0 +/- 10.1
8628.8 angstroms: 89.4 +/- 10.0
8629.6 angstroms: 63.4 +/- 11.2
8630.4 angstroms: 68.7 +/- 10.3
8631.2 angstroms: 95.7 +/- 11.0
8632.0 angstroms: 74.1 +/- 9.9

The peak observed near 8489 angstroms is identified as H-alpha 6563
